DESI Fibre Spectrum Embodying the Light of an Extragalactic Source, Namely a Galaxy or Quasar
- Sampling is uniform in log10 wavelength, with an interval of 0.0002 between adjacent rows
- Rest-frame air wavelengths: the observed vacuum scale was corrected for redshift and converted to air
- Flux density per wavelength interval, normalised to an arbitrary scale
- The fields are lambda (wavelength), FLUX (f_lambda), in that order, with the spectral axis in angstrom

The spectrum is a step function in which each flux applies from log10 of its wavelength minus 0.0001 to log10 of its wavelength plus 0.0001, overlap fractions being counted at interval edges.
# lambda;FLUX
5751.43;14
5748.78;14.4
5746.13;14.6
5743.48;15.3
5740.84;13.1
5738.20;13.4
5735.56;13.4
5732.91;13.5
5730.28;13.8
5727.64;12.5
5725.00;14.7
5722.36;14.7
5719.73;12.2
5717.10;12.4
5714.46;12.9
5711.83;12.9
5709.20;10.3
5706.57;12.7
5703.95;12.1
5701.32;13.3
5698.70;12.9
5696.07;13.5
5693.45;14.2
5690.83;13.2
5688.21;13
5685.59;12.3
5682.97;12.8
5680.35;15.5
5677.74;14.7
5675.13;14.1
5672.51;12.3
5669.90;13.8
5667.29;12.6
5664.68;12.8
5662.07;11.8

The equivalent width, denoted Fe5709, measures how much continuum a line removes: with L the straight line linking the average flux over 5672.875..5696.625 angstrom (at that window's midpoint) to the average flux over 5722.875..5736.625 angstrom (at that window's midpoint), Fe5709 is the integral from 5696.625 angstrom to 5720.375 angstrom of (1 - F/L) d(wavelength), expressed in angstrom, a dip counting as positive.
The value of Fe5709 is 2.08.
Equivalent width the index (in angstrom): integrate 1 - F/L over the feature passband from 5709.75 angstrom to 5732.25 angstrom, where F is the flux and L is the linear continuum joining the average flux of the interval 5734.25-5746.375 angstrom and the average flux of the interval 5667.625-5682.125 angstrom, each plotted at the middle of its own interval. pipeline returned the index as 1.2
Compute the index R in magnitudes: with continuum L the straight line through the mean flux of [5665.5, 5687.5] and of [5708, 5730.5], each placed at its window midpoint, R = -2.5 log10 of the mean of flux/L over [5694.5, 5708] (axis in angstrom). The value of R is 0.02 mag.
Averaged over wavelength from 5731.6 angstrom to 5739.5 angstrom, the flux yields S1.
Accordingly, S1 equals 13.4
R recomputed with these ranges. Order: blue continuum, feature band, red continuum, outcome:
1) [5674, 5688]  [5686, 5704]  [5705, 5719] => -0.009 mag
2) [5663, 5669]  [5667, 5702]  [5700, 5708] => -0.064 mag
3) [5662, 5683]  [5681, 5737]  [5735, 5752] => 0.060 mag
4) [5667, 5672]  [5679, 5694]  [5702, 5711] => -0.074 mag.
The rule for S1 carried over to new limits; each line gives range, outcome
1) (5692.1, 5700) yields 13.5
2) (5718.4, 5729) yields 13.5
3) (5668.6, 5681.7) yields 14.1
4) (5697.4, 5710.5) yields 12.3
